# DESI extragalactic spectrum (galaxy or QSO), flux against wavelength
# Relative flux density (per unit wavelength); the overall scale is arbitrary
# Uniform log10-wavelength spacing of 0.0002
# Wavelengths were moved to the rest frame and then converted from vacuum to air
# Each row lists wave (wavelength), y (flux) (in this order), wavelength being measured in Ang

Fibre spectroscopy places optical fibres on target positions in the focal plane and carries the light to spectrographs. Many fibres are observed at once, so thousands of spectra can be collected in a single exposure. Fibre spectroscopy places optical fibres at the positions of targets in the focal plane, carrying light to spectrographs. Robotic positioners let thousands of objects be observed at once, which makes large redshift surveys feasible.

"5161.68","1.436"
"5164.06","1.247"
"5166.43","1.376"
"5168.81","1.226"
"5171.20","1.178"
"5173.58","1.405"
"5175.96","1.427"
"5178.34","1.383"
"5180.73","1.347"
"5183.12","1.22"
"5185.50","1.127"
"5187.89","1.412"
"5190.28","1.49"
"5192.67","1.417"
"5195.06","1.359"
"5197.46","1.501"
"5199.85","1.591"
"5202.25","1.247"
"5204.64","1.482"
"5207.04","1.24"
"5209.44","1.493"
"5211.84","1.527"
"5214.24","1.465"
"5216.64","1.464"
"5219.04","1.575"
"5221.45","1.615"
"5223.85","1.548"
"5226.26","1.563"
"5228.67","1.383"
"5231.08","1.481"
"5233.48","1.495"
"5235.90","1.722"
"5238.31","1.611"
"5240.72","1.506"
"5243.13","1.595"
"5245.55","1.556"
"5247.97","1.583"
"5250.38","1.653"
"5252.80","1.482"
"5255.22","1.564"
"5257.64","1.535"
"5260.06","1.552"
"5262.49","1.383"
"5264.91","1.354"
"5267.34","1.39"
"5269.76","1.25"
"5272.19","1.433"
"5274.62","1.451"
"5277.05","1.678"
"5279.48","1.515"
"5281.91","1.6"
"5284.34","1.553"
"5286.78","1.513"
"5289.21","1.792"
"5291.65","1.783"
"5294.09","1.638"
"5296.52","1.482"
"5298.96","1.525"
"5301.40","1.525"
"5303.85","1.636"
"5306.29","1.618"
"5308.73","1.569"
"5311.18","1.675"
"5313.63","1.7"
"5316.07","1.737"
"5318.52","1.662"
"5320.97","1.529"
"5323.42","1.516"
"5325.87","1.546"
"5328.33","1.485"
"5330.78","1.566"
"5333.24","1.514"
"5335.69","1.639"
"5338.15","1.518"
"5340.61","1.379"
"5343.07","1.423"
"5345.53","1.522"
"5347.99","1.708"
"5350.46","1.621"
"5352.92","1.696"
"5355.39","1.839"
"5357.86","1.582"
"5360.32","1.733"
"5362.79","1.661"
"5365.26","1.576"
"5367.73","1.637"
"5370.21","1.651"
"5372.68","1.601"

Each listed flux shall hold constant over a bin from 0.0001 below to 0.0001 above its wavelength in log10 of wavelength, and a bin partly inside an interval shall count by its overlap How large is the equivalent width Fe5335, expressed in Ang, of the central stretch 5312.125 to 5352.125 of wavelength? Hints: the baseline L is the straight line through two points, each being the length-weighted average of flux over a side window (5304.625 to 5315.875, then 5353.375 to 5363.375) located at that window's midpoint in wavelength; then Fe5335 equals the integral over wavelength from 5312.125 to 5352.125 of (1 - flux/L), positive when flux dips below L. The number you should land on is 2.5 Ang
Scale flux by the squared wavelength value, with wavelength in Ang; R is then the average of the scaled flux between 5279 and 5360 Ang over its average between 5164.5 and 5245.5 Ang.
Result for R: 1.2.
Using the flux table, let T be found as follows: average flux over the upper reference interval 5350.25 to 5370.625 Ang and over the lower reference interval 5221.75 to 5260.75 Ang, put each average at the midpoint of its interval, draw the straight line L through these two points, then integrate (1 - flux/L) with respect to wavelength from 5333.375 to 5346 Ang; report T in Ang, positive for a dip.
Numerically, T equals 1.17 Ang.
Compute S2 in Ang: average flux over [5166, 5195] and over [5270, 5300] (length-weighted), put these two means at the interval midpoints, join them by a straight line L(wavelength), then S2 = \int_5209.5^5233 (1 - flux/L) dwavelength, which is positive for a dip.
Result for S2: -1.4 Ang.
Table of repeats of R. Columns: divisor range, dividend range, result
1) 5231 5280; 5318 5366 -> 1.08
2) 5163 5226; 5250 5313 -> 1.14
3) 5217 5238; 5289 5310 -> 1.07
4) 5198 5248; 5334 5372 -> 1.12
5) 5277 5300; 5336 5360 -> 1.02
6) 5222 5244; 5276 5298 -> 1.07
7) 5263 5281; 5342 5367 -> 1.17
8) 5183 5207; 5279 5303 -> 1.19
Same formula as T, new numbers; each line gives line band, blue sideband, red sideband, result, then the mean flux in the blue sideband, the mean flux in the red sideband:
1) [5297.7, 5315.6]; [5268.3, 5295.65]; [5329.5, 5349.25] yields -0.7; 1.56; 1.53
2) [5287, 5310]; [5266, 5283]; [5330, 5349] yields -1.9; 1.47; 1.53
